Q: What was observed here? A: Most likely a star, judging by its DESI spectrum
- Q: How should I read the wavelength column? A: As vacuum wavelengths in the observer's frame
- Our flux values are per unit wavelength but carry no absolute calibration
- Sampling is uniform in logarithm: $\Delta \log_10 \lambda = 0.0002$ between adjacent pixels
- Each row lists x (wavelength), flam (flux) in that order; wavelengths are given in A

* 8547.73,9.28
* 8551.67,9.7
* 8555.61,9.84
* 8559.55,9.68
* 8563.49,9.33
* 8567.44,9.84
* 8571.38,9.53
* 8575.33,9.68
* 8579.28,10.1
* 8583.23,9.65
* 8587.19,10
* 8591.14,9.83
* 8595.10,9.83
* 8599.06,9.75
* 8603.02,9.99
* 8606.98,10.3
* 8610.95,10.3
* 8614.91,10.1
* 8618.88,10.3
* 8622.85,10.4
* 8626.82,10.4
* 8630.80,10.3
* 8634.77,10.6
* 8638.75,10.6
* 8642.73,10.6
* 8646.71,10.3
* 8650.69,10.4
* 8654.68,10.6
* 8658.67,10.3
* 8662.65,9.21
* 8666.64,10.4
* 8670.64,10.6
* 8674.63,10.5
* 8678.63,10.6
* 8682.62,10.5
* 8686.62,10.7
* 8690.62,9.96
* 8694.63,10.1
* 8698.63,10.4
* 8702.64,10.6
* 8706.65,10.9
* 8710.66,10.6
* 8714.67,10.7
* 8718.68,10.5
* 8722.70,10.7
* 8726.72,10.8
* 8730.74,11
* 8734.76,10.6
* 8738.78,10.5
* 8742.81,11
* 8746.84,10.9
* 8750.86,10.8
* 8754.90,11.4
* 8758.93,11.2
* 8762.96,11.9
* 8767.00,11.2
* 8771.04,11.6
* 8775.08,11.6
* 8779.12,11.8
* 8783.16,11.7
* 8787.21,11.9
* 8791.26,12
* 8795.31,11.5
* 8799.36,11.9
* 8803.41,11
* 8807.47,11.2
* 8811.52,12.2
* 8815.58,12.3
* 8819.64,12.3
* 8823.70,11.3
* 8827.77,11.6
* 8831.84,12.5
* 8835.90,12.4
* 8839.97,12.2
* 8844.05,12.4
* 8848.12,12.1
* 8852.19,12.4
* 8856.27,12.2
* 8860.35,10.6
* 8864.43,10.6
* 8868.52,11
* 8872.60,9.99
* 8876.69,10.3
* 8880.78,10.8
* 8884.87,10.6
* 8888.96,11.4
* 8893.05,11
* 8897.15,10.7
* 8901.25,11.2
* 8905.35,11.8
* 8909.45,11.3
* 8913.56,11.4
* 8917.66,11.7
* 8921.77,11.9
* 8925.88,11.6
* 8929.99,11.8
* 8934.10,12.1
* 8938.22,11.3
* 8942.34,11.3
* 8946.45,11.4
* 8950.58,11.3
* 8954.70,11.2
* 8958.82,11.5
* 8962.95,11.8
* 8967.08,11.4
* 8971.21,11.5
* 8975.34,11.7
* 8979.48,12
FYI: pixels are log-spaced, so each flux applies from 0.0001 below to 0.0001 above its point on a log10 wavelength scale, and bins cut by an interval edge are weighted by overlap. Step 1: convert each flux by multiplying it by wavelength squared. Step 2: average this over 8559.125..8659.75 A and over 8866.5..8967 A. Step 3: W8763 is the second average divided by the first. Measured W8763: 1.20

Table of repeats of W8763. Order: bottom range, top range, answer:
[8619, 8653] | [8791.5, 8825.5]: 1.17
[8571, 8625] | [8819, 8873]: 1.24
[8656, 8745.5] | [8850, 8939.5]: 1.12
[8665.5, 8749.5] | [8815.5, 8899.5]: 1.12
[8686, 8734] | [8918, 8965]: 1.15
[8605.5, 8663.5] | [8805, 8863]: 1.21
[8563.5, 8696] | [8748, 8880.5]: 1.19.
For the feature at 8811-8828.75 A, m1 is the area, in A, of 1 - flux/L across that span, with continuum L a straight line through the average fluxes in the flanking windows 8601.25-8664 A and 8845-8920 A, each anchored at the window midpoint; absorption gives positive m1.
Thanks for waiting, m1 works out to -1.6 A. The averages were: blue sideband 10.3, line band 11.9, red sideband 11.2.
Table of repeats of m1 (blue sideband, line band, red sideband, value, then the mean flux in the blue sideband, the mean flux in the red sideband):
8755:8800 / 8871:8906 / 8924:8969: 2.2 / 11.6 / 11.5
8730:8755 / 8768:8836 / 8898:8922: -4.4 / 10.8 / 11.5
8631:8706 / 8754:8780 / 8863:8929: -2.0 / 10.4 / 11.1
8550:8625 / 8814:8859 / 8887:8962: -4.4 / 9.91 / 11.4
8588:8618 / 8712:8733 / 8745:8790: 0.6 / 10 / 11.5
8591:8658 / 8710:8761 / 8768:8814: 1.7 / 10.3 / 11.7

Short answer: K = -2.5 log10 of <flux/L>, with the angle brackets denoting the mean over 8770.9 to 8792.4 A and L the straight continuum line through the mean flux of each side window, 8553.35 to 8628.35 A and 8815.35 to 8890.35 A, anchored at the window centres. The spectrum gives -0.07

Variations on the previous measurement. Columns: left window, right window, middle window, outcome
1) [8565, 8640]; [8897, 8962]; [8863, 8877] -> 0.08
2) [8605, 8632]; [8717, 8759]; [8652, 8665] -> 0.04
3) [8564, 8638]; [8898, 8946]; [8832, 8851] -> -0.10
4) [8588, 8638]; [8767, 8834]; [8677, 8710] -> 0.04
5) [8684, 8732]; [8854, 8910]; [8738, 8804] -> -0.07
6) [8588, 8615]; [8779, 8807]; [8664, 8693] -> 0.02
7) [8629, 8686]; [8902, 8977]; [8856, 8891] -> 0.05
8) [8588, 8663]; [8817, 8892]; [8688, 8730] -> 0.02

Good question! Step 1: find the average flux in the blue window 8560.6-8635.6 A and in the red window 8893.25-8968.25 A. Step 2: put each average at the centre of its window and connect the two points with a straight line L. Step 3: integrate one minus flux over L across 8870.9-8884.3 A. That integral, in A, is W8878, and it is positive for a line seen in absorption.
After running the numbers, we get 1.0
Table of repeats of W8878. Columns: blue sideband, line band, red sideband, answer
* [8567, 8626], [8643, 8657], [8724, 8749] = -0.2 A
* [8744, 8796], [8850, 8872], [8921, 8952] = 0.5 A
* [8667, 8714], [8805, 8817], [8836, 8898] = -0.9 A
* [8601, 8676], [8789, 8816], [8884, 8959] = -1.8 A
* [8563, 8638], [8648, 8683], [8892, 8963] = -0.1 A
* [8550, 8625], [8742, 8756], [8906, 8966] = -0.4 A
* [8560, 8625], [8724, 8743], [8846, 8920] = -0.4 A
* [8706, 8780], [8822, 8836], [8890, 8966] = -0.8 A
